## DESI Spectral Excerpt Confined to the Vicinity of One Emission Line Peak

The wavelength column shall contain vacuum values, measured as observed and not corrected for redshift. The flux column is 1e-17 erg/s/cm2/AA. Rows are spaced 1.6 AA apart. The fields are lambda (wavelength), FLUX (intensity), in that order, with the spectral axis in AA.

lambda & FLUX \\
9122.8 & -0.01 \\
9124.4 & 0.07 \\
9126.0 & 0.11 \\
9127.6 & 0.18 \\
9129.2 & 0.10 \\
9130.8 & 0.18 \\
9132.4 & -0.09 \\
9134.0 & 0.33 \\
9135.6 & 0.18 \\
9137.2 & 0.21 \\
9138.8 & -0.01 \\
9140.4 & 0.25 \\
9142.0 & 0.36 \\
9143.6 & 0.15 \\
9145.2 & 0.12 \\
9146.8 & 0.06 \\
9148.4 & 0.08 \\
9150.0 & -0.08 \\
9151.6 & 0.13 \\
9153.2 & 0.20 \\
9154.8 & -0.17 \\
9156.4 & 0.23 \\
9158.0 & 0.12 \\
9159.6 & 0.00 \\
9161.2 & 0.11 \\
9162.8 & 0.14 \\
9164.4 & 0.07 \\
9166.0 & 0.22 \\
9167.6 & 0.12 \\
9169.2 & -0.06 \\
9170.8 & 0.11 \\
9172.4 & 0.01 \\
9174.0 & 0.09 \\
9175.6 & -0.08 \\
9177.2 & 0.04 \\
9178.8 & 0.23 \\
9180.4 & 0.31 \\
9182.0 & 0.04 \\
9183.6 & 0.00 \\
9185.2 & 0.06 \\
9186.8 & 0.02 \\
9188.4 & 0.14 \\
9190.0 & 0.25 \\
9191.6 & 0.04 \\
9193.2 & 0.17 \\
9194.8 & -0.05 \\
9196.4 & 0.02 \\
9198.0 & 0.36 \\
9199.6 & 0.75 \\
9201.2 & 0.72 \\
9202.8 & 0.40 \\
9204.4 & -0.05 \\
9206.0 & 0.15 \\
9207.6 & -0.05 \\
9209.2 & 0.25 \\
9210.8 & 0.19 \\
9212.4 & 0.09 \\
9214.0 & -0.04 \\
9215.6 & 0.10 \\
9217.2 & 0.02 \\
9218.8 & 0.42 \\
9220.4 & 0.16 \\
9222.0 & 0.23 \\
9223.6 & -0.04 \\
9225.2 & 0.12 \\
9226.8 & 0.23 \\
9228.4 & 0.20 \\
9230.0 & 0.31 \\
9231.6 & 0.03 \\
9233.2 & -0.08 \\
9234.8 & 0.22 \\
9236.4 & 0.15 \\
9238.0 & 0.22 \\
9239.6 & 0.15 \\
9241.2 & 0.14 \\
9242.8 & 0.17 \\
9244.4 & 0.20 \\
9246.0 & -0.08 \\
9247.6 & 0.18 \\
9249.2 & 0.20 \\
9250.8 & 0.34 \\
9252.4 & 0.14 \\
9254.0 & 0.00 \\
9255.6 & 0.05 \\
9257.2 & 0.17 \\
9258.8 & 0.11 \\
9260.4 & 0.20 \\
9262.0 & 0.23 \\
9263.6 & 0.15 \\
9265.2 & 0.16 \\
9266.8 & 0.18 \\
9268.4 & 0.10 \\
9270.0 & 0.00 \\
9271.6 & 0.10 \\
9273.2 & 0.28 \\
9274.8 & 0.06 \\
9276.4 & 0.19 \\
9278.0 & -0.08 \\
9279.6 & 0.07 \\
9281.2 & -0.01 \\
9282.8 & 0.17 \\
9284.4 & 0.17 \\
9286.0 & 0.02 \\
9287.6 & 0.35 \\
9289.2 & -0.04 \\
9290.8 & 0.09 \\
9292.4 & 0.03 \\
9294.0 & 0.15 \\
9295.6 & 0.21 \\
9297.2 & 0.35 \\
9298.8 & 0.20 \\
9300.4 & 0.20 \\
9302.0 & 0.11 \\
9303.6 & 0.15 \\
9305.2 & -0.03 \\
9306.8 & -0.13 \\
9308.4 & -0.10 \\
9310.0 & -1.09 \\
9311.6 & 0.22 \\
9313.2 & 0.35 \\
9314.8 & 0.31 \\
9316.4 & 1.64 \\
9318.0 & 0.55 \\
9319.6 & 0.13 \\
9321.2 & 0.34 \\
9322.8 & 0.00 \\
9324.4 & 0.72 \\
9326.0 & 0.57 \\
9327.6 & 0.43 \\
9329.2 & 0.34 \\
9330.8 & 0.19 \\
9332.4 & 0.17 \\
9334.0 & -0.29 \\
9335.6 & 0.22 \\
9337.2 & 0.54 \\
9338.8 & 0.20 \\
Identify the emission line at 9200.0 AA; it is H-gamma 4340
